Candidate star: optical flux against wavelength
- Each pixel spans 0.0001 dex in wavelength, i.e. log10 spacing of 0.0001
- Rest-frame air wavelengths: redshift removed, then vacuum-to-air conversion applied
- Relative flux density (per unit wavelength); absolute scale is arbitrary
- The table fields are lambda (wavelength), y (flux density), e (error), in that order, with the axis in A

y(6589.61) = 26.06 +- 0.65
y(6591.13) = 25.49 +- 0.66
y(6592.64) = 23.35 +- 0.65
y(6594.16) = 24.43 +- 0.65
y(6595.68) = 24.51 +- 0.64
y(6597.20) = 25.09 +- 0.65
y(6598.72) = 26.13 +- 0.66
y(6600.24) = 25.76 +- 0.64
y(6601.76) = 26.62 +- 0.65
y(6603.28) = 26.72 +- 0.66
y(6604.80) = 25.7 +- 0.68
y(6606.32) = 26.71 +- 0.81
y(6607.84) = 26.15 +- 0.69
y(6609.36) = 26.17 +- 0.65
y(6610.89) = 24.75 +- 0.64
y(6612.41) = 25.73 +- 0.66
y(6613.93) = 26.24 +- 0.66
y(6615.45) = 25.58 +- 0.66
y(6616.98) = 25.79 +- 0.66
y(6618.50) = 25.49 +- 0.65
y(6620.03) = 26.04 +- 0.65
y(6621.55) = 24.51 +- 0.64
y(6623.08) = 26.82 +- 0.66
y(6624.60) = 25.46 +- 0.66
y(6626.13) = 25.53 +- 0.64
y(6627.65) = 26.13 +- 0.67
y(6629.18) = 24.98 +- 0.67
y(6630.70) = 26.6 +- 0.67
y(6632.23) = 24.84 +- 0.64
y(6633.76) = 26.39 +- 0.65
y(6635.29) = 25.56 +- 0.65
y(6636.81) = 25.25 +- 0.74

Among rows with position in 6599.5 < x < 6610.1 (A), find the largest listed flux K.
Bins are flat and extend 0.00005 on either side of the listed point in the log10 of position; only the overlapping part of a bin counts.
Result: 26.72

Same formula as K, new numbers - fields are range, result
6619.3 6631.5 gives 26.82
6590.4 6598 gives 25.49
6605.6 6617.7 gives 26.71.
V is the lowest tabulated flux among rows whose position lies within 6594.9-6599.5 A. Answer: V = 24.51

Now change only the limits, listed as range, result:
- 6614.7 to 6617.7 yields 25.58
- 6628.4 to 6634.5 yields 24.84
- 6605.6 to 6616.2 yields 24.75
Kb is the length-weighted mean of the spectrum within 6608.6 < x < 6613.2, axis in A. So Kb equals 25.5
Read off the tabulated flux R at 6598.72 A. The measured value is 26.13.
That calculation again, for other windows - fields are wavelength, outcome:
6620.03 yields 26.04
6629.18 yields 24.98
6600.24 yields 25.76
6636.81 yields 25.25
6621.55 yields 24.51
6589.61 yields 26.06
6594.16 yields 24.43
